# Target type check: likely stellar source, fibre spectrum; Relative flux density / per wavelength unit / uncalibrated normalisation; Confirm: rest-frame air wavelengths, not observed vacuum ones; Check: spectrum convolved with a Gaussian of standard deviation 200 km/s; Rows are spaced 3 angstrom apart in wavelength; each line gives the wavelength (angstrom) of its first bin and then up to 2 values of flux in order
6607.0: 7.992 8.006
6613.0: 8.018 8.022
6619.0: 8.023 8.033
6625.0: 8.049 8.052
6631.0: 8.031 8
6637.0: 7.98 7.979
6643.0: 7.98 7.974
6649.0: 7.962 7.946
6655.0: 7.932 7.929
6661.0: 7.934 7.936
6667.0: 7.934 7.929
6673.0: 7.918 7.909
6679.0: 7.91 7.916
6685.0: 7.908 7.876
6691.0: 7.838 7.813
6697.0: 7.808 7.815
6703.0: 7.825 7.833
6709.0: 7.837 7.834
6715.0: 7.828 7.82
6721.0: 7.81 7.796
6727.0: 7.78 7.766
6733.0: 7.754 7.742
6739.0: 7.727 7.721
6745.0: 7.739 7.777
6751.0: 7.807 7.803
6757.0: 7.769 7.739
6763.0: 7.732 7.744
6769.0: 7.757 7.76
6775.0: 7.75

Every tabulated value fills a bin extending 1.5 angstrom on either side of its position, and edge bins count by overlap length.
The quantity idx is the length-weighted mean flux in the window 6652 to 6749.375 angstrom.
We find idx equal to 7.84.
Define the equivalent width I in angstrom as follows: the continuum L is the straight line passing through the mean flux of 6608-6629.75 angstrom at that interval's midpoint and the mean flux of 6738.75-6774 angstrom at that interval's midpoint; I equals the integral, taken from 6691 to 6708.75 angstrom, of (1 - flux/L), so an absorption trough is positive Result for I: 0.1 angstrom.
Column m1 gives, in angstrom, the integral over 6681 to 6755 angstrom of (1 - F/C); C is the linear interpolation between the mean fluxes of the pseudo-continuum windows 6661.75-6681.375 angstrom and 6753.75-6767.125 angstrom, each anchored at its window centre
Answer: 0.27 angstrom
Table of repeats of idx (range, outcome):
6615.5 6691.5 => 7.96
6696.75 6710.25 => 7.82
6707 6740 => 7.79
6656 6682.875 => 7.92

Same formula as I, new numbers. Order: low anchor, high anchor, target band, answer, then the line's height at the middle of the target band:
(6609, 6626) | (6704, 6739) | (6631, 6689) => -0.08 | 7.93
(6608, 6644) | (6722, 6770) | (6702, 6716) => 0.01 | 7.84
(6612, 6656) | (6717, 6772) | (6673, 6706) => 0.08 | 7.88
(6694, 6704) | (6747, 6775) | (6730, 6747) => 0.09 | 7.78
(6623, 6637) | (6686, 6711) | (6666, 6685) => -0.05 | 7.9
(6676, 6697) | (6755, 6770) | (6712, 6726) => 0.01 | 7.82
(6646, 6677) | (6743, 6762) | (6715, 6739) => 0.11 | 7.82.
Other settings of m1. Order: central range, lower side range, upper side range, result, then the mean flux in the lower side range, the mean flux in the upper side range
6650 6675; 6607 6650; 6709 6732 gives 0.0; 8.01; 7.81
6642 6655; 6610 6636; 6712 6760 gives 0.0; 8.03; 7.78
